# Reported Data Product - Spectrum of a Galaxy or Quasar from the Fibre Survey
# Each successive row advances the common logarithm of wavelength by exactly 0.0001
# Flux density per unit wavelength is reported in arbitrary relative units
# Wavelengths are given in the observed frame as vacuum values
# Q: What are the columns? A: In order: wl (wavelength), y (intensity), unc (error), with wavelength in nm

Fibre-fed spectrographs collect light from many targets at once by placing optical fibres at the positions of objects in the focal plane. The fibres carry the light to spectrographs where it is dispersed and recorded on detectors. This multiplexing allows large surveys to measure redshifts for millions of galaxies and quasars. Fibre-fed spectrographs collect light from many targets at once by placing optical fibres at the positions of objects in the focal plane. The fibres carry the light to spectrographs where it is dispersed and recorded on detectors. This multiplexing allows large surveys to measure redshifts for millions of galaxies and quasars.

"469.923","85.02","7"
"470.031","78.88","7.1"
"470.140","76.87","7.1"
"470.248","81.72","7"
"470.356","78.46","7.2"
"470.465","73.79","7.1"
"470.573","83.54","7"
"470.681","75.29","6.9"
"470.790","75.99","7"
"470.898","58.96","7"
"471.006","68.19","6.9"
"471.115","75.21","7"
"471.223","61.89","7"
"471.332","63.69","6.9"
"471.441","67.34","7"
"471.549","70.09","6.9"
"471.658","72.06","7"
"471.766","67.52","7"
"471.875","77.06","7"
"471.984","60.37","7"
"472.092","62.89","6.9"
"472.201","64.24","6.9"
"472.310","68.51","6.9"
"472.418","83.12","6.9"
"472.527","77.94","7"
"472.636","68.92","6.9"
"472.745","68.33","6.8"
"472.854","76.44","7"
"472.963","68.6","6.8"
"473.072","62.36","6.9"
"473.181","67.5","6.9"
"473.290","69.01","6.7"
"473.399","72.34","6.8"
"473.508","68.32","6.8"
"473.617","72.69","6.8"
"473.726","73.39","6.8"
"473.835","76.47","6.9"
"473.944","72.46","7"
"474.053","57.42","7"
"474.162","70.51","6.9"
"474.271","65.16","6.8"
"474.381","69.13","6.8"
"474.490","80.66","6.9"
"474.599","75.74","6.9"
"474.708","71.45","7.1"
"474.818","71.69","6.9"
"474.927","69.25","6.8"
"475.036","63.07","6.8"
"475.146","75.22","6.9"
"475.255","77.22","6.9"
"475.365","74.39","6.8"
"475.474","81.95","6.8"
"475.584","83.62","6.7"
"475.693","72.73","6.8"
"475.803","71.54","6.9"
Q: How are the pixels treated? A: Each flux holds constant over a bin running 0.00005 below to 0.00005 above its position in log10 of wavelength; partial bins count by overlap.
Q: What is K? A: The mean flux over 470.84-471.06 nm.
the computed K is 64.1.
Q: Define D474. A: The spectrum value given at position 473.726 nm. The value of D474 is 73.39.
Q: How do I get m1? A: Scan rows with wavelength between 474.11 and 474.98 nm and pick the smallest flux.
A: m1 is 65.16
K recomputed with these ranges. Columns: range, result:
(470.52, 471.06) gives 72.5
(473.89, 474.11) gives 65.1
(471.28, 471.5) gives 65.7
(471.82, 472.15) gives 66.7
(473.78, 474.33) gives 68.4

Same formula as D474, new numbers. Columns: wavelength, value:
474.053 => 57.42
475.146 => 75.22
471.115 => 75.21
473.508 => 68.32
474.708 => 71.45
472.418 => 83.12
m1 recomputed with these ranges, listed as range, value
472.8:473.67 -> 62.36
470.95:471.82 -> 61.89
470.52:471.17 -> 58.96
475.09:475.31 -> 75.22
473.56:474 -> 72.46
